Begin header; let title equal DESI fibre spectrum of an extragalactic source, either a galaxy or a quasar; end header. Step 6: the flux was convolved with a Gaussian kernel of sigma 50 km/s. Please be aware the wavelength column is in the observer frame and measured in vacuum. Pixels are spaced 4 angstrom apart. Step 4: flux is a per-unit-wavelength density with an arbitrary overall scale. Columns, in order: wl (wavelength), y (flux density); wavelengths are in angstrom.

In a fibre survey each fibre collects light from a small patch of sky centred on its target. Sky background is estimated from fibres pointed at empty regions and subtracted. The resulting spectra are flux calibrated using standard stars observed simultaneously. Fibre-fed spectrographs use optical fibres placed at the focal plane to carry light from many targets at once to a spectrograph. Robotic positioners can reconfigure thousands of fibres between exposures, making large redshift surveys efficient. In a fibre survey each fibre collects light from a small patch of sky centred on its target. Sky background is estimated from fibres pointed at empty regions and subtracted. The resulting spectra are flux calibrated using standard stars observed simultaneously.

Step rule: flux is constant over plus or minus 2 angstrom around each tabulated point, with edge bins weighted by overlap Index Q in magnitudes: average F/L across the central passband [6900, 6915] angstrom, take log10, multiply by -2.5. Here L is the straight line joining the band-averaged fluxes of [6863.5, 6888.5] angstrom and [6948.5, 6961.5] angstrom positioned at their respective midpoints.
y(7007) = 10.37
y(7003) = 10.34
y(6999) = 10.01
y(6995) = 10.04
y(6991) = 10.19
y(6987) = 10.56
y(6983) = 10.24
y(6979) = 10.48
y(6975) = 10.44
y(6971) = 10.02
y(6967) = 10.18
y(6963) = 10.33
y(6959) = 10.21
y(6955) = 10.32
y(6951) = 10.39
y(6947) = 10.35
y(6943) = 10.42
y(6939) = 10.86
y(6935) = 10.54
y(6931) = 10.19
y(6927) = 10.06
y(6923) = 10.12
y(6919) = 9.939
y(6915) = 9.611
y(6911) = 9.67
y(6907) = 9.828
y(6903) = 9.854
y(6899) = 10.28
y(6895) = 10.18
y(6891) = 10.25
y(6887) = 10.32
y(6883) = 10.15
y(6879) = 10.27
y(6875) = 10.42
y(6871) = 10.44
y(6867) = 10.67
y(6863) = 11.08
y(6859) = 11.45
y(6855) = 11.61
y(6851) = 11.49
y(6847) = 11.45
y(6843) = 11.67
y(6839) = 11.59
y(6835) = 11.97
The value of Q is 0.06 mag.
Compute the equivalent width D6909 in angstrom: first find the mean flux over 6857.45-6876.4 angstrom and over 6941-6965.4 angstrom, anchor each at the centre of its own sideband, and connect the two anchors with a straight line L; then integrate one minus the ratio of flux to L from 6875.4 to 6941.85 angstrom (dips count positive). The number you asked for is 2.7 angstrom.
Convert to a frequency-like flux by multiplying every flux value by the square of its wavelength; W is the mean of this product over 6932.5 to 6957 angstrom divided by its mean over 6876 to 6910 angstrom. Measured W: 1.05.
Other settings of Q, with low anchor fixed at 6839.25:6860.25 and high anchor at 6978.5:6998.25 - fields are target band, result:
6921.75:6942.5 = 0.04 mag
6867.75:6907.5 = 0.10 mag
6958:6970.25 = 0.03 mag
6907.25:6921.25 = 0.13 mag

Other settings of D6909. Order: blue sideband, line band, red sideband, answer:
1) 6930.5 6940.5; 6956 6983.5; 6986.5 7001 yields 0.1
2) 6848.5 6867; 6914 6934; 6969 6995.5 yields 1.4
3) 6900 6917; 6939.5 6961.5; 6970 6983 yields -0.6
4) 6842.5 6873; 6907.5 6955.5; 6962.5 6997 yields 2.0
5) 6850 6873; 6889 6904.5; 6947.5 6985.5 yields 1.0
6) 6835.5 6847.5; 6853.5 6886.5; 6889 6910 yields 0.4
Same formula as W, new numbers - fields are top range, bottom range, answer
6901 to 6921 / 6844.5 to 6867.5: 0.88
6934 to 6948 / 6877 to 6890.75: 1.05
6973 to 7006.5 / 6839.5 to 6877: 0.96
